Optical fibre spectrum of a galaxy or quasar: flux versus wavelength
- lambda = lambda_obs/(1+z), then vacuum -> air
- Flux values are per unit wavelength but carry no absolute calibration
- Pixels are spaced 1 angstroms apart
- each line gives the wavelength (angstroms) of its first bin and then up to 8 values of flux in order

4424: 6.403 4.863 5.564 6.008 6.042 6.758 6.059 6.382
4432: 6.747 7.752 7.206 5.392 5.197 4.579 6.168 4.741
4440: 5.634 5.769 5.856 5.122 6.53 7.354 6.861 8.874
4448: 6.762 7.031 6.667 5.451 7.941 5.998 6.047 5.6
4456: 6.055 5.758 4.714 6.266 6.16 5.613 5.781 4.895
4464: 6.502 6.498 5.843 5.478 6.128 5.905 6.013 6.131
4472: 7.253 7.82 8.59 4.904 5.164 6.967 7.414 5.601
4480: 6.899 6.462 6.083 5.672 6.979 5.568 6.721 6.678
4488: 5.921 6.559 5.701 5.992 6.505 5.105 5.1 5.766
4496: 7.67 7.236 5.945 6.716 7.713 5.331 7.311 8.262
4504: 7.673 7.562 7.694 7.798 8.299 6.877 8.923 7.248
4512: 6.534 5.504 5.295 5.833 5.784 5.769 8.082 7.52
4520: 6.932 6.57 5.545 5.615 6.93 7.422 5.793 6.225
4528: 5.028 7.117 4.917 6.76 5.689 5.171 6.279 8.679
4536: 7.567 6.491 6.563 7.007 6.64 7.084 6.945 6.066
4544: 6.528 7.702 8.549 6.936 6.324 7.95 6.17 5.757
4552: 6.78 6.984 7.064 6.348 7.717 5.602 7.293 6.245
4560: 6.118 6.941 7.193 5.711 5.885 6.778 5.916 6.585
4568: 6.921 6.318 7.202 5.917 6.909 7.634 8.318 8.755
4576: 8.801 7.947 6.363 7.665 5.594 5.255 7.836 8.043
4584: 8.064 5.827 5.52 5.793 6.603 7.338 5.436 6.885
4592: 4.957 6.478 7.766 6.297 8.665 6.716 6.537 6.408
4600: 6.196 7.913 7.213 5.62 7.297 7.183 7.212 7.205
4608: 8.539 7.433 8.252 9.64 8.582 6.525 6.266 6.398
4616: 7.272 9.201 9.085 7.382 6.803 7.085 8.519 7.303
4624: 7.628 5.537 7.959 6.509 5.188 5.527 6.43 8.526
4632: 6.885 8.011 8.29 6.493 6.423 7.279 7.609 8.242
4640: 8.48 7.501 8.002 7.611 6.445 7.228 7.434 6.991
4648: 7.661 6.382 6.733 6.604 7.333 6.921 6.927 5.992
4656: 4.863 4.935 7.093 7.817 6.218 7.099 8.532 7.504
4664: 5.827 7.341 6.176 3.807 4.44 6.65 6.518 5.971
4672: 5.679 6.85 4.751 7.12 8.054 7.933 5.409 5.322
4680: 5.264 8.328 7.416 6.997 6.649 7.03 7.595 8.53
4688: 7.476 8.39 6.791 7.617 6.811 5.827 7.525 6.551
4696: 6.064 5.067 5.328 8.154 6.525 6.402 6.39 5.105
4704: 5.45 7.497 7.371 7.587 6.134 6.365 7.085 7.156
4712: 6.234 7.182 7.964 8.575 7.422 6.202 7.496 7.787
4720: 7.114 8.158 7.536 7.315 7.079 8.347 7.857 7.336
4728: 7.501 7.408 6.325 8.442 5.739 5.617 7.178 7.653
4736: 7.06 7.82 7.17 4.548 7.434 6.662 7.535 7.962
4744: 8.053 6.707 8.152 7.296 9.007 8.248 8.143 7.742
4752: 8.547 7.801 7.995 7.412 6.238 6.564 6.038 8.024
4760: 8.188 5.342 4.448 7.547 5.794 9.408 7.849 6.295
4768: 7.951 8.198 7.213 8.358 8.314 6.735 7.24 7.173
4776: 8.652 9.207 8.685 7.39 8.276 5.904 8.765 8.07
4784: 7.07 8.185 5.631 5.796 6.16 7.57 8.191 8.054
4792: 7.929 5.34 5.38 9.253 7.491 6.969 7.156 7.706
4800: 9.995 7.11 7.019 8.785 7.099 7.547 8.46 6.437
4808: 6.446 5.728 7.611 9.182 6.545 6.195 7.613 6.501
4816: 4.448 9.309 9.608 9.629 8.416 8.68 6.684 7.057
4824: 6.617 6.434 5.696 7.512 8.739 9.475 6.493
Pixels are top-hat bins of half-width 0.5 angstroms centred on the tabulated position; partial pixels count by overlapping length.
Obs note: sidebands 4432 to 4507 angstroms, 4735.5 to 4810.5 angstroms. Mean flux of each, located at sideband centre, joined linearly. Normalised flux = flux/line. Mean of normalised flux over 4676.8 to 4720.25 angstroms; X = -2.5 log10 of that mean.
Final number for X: 0.04 mag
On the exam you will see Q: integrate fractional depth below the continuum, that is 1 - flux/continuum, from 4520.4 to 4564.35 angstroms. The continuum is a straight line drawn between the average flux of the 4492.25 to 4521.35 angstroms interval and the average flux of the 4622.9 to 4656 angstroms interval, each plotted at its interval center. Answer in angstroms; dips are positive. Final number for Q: 1.9 angstroms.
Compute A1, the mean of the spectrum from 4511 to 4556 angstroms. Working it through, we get 6.58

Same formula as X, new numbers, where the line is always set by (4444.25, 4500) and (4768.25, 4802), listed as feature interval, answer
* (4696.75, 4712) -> 0.11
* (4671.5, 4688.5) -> 0.05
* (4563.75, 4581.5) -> -0.04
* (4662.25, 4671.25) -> 0.16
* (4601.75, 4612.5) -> -0.12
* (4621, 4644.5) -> -0.04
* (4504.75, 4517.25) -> -0.06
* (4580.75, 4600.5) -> 0.02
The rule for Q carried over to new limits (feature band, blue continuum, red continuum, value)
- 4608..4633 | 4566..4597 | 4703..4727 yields -1.3 angstroms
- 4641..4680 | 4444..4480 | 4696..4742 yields 1.4 angstroms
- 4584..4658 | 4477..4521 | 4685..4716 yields -2.6 angstroms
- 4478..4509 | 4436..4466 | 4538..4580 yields -1.1 angstroms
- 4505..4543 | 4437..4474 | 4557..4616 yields -0.4 angstroms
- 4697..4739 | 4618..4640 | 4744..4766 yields 1.8 angstroms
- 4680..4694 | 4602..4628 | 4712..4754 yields 0.3 angstroms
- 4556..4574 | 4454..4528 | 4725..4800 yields 0.2 angstroms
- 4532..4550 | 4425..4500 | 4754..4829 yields -1.1 angstroms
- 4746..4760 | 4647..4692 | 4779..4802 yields -1.0 angstroms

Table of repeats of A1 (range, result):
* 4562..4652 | 7.1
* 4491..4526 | 6.74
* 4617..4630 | 7.1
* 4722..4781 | 7.41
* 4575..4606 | 6.85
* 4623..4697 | 6.83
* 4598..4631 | 7.24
